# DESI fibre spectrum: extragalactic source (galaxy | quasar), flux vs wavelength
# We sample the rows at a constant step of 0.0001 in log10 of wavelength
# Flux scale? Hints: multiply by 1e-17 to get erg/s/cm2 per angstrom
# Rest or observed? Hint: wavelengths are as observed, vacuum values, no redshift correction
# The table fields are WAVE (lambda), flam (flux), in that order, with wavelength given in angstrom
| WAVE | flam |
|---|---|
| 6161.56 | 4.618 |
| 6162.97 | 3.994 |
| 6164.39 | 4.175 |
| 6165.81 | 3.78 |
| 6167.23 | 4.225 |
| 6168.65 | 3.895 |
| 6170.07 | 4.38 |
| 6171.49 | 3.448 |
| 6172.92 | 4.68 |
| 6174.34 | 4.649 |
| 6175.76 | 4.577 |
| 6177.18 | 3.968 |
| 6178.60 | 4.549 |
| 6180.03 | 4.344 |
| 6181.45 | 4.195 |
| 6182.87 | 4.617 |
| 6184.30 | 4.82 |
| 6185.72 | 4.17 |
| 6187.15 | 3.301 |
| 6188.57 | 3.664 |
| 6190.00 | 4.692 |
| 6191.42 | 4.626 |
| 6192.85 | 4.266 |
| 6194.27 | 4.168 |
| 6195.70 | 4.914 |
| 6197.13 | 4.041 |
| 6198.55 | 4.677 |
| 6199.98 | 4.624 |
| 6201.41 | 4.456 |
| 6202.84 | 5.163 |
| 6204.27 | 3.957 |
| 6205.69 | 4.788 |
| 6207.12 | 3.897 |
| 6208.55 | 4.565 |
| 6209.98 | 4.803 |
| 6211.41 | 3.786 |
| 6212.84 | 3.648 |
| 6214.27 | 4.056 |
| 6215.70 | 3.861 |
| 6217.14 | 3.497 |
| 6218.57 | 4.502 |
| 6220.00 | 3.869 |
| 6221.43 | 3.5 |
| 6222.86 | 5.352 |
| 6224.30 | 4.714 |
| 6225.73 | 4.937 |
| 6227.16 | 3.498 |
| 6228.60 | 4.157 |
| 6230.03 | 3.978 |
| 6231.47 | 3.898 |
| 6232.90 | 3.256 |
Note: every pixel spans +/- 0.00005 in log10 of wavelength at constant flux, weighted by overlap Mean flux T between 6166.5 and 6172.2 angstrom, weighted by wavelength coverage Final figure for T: 3.99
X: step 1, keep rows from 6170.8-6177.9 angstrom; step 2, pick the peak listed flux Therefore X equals 4.68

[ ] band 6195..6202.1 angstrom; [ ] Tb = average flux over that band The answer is 4.54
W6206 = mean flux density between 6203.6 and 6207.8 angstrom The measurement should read 4.23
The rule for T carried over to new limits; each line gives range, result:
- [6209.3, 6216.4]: 4.03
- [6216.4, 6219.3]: 3.99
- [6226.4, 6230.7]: 3.89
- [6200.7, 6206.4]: 4.6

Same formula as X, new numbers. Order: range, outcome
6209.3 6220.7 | 4.803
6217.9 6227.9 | 5.352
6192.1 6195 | 4.266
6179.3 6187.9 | 4.82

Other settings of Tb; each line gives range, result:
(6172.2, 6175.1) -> 4.65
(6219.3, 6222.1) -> 3.69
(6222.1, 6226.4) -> 4.98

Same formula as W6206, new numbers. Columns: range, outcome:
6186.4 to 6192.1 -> 4.07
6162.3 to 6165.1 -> 4.08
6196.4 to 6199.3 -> 4.37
